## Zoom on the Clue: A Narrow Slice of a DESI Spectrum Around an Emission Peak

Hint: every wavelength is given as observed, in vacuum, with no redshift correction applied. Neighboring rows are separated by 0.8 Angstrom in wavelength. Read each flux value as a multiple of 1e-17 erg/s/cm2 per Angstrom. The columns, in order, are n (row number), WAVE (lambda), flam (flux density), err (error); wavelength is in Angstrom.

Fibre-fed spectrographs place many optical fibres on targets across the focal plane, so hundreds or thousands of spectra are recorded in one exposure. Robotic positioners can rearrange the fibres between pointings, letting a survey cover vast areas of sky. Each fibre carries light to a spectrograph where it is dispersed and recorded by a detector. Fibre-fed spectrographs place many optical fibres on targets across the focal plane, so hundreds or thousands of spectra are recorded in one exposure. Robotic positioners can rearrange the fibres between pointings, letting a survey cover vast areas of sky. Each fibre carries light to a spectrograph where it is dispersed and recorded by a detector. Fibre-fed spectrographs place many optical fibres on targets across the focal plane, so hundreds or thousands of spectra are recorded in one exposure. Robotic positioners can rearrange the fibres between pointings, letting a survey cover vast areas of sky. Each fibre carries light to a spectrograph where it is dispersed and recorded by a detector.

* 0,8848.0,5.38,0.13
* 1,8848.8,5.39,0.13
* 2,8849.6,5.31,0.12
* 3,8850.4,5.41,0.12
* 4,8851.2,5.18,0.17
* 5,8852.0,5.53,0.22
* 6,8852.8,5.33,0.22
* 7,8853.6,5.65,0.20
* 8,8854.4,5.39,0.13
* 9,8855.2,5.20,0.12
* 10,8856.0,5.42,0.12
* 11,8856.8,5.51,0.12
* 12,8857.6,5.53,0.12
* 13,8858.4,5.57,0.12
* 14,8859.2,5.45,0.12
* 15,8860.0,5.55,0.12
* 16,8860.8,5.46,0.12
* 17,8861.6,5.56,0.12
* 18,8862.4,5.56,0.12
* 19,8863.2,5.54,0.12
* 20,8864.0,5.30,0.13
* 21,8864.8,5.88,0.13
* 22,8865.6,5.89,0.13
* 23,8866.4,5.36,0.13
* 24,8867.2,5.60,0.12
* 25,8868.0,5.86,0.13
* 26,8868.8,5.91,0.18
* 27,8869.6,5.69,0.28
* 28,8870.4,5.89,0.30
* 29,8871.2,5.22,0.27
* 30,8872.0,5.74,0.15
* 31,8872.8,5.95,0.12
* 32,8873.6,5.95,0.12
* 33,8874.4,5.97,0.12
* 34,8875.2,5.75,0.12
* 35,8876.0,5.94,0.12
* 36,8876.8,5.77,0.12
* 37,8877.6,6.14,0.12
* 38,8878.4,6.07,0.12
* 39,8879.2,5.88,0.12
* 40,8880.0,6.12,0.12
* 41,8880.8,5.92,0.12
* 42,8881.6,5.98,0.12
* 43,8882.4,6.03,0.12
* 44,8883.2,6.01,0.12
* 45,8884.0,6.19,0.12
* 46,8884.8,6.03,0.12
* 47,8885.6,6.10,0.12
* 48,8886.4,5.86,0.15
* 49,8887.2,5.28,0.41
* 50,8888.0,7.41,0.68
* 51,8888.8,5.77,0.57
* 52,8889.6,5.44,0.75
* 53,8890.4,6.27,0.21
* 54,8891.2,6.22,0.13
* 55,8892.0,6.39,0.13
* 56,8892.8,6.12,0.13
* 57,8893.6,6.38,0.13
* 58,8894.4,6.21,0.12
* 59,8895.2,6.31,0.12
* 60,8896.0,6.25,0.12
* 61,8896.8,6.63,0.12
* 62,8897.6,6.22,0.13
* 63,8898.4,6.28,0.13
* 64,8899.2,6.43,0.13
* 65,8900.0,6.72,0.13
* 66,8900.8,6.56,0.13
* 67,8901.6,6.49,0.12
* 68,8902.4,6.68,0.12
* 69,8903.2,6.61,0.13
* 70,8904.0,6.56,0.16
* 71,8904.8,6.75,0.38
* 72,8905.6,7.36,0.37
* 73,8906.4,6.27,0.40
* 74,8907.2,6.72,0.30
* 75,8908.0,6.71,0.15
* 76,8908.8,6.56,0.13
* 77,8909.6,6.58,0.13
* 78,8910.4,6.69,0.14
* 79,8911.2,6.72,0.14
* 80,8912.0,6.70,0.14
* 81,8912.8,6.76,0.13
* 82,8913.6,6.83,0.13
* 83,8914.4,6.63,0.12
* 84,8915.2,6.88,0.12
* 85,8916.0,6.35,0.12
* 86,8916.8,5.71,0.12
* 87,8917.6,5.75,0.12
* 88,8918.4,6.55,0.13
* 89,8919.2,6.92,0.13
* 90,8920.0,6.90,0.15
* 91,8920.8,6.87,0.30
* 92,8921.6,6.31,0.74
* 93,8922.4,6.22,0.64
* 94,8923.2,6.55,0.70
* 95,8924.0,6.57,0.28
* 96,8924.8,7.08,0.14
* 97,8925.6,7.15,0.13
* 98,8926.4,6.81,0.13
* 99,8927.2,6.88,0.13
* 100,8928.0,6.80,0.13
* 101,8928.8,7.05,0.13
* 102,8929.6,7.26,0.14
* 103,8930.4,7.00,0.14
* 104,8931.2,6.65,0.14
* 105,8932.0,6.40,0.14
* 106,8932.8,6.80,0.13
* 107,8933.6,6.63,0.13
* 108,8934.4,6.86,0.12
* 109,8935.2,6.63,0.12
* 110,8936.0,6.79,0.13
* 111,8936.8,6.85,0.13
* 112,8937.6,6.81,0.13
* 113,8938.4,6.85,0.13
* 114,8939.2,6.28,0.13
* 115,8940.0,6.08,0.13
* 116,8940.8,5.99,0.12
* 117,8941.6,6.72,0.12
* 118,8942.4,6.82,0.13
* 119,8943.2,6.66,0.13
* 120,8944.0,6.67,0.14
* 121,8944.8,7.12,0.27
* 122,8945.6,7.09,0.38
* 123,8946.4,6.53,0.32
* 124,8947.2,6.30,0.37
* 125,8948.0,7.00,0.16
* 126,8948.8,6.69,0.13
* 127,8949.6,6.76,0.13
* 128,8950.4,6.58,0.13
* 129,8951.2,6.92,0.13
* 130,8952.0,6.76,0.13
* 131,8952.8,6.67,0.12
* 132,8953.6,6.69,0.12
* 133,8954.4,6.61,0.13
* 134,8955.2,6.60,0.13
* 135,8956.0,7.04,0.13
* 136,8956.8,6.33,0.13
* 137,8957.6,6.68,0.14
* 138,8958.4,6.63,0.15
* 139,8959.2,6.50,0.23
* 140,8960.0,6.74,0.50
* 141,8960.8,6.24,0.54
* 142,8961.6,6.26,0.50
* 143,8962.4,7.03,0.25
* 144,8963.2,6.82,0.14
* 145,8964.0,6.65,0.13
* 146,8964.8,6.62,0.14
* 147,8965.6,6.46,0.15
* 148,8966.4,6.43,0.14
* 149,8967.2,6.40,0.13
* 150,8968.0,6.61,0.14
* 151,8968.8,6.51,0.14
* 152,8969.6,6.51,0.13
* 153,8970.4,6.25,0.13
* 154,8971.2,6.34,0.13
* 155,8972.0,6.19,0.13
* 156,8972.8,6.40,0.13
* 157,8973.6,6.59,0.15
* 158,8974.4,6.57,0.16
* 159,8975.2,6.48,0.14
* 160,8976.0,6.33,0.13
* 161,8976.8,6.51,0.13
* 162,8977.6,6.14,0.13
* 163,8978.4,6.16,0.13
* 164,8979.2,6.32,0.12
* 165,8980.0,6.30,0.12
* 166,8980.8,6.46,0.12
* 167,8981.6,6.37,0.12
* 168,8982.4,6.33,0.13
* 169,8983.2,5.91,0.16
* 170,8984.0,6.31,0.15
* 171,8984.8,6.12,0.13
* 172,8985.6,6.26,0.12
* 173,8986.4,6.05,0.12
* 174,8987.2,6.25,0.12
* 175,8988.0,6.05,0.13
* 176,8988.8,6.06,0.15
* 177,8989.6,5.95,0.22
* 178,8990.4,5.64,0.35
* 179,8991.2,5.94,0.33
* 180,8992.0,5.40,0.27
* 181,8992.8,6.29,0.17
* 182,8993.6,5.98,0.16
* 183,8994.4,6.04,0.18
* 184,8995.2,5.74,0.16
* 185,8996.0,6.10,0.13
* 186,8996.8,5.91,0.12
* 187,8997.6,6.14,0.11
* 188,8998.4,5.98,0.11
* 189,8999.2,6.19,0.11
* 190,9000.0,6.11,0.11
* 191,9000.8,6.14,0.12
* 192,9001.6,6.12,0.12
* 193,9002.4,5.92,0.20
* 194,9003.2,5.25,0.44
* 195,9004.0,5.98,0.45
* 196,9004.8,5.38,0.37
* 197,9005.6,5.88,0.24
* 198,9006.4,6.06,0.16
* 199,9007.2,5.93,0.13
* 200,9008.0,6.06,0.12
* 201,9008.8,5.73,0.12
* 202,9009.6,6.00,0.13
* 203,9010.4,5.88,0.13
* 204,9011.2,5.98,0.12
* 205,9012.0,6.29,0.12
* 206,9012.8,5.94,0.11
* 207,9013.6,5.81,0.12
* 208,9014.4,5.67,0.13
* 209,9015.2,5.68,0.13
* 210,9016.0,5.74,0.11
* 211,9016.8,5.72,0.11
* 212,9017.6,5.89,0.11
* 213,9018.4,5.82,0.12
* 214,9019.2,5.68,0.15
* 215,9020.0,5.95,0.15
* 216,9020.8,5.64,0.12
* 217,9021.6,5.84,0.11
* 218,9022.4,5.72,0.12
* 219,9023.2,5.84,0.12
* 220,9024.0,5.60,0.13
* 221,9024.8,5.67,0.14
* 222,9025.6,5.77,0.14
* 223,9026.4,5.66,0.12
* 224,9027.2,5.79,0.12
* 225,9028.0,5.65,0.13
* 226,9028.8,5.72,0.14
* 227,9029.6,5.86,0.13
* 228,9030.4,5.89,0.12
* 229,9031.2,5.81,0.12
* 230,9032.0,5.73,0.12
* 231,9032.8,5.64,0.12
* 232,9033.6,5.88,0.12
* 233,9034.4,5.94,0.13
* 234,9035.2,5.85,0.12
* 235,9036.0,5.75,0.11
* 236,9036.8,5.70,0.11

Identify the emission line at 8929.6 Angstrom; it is Mg II 2798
